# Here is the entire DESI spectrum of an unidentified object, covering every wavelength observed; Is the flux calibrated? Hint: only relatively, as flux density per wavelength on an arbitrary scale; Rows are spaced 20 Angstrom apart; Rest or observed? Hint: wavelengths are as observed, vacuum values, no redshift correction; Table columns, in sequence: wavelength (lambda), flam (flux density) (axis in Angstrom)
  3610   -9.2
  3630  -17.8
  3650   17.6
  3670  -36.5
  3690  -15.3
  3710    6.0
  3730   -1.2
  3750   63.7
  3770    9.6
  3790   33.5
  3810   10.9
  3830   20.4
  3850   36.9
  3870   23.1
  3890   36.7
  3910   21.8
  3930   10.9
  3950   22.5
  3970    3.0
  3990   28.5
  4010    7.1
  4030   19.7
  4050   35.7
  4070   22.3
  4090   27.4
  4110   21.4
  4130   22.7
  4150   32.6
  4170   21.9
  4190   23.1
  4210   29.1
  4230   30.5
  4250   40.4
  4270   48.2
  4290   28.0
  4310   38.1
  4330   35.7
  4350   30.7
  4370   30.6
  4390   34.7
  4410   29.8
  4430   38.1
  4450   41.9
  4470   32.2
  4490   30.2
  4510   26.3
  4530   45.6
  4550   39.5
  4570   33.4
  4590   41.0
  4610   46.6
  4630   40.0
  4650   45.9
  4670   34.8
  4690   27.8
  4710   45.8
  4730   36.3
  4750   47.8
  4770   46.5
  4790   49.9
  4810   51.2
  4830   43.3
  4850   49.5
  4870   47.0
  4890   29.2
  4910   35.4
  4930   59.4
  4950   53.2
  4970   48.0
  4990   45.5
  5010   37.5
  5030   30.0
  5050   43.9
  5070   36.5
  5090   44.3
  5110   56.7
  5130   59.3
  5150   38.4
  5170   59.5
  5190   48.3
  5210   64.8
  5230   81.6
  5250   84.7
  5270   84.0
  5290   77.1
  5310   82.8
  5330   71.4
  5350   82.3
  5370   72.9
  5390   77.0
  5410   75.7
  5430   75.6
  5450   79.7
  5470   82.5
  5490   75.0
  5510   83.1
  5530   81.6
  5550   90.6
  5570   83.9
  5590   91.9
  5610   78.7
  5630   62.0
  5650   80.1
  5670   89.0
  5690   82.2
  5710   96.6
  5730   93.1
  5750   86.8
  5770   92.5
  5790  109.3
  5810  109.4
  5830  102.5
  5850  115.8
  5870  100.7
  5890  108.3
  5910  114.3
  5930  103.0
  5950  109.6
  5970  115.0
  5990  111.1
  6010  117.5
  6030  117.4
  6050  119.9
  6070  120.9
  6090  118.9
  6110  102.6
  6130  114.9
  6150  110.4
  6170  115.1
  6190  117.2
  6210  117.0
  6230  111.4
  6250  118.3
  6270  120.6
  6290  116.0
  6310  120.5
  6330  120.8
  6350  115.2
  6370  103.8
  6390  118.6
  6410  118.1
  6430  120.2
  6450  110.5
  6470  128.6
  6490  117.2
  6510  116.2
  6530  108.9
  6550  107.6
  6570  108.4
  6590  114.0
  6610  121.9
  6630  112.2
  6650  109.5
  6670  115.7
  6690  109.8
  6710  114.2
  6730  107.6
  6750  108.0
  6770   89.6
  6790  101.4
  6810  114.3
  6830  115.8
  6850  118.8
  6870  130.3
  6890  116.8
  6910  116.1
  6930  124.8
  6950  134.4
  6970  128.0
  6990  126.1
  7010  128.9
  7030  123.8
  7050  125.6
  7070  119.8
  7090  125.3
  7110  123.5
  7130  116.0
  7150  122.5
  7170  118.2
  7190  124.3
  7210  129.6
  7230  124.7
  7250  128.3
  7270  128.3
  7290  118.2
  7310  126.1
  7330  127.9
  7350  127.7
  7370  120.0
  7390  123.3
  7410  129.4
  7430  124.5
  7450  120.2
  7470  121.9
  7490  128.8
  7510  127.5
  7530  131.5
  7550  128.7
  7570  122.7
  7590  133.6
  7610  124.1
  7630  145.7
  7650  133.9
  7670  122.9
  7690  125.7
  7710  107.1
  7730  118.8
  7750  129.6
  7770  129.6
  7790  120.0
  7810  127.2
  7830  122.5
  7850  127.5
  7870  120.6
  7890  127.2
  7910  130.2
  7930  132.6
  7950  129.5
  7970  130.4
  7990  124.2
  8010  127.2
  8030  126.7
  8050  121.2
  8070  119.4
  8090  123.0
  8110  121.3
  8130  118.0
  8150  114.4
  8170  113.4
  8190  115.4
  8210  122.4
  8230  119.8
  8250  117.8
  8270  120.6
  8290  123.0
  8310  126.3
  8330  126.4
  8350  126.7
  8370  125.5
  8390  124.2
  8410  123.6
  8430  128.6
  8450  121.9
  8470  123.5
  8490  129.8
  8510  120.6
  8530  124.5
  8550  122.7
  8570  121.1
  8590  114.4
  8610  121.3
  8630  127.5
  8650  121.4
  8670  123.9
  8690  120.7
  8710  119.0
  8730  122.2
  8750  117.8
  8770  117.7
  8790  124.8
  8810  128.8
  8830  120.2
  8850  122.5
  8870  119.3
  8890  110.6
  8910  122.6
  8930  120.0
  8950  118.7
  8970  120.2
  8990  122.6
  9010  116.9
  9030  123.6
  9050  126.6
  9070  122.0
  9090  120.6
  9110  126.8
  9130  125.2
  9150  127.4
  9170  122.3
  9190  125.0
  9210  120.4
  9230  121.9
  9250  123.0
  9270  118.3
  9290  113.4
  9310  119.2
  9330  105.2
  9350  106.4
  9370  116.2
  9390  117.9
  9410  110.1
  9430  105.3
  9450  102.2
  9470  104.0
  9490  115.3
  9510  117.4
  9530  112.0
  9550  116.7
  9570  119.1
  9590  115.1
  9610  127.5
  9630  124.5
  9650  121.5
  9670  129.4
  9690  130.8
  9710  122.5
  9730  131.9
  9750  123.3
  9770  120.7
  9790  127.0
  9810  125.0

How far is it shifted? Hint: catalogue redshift 0.309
